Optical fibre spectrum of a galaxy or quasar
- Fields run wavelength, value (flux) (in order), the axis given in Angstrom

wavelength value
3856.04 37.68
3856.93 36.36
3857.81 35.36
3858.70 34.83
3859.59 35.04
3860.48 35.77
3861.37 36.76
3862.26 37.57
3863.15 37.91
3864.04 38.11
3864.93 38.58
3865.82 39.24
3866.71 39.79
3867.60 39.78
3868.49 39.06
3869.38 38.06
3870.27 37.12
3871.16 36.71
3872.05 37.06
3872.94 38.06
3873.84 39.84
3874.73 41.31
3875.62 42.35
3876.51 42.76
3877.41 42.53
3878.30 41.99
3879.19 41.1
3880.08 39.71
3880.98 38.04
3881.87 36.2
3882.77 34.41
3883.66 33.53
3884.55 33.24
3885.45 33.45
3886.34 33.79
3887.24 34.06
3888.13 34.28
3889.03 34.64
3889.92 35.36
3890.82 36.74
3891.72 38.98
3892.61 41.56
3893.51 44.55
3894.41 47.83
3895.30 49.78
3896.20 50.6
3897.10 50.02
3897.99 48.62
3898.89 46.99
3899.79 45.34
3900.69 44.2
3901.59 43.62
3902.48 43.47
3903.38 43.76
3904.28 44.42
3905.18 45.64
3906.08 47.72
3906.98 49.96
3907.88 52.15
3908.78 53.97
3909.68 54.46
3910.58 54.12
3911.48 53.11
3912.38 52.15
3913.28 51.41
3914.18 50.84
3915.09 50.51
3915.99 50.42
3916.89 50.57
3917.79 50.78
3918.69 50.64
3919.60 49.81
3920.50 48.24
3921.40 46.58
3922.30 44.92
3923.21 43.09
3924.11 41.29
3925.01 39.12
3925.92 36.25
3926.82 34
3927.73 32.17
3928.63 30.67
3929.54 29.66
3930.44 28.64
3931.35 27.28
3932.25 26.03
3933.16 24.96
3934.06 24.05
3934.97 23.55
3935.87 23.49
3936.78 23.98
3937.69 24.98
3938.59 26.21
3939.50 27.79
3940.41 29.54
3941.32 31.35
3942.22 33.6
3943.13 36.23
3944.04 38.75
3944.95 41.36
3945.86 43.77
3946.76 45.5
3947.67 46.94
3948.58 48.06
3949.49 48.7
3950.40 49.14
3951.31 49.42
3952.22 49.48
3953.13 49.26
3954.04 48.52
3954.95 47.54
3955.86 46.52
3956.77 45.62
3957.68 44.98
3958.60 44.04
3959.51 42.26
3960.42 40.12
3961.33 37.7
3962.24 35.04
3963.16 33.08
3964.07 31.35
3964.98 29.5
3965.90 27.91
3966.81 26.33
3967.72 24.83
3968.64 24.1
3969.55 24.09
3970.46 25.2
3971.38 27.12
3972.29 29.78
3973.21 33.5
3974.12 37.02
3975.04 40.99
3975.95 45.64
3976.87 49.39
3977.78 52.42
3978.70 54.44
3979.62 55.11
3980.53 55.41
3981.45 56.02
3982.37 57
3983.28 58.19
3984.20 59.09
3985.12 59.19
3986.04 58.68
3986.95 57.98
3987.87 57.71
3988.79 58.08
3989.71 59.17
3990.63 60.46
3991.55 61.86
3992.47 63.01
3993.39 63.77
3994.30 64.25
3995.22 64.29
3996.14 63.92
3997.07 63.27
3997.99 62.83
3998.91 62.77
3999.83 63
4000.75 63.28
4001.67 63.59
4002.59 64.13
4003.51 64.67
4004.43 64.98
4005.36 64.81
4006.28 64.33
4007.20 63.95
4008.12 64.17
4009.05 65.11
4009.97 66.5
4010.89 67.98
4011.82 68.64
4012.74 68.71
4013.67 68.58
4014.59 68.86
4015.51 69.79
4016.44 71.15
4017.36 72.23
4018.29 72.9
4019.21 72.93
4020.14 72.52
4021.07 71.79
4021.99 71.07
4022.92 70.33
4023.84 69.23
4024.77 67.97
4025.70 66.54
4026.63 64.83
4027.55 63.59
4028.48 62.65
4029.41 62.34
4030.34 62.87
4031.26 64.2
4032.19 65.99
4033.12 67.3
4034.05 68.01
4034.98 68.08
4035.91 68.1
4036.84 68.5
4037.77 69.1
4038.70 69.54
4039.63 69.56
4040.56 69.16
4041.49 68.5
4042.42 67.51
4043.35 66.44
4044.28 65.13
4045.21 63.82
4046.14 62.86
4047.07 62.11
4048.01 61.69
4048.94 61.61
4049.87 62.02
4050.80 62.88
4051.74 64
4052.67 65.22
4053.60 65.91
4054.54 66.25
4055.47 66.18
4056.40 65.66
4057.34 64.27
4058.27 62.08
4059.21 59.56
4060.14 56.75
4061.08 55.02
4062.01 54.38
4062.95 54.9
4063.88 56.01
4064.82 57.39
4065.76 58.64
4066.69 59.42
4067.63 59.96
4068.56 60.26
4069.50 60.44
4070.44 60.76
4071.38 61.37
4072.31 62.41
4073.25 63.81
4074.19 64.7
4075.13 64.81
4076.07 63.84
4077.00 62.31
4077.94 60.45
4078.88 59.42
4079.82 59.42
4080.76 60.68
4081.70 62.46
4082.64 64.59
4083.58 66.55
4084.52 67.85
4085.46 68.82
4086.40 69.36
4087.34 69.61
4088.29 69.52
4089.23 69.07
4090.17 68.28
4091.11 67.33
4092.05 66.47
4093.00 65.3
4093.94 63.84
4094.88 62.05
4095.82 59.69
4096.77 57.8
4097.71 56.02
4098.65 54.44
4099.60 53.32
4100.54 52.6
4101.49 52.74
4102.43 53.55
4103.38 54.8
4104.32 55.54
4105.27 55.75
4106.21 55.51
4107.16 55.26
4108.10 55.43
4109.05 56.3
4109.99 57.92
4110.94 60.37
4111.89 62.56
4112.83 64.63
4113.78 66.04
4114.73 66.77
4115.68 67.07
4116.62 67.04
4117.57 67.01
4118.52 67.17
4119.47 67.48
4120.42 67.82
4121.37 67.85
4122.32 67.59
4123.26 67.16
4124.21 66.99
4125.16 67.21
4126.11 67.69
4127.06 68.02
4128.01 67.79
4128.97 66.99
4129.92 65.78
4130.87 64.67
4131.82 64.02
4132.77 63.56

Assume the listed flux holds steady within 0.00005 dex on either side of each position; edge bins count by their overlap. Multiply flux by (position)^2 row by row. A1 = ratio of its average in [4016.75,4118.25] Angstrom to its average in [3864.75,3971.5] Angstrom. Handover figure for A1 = 1.71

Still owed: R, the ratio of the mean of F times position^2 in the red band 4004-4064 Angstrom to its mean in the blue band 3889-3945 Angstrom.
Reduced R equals 1.71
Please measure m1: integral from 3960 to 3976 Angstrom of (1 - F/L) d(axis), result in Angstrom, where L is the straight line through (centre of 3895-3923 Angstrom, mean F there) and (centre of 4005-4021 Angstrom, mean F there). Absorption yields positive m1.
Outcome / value 7.6 Angstrom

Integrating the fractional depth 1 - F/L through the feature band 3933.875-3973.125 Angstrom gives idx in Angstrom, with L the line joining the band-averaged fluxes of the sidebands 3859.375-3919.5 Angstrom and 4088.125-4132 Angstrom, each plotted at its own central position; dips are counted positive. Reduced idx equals 10.0 Angstrom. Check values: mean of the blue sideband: 42.7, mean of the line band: 36.1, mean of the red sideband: 62.6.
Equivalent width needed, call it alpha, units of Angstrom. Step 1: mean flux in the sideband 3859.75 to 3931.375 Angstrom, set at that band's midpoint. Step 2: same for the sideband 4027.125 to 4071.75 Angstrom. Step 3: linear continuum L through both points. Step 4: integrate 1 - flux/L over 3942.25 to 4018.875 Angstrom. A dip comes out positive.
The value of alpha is 3.1 Angstrom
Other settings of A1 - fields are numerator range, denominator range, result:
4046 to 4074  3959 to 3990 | 1.48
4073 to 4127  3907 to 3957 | 1.66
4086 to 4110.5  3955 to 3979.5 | 1.72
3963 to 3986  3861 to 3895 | 1.13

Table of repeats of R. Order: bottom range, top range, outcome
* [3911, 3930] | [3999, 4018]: 1.56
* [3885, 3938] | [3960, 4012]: 1.30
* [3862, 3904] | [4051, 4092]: 1.72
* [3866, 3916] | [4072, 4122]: 1.61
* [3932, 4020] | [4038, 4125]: 1.33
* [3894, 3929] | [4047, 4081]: 1.41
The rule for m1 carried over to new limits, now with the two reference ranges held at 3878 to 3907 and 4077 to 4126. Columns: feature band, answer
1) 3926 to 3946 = 6.89 Angstrom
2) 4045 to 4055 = -1.07 Angstrom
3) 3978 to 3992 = -1.95 Angstrom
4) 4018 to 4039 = -4.82 Angstrom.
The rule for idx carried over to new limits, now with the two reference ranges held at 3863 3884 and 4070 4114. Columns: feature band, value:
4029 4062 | -4.74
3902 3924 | -3.16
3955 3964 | 1.28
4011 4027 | -4.75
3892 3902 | -1.25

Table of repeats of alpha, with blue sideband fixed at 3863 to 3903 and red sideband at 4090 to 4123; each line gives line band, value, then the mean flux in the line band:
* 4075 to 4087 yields -1.06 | 64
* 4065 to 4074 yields -0.49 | 60.8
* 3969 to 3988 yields 0.84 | 47.1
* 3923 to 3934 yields 3.01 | 32.2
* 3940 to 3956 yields 0.96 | 43.5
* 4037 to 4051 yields -2.62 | 65.6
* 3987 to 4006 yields -4.42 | 62.6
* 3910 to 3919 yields -1.76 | 51.5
